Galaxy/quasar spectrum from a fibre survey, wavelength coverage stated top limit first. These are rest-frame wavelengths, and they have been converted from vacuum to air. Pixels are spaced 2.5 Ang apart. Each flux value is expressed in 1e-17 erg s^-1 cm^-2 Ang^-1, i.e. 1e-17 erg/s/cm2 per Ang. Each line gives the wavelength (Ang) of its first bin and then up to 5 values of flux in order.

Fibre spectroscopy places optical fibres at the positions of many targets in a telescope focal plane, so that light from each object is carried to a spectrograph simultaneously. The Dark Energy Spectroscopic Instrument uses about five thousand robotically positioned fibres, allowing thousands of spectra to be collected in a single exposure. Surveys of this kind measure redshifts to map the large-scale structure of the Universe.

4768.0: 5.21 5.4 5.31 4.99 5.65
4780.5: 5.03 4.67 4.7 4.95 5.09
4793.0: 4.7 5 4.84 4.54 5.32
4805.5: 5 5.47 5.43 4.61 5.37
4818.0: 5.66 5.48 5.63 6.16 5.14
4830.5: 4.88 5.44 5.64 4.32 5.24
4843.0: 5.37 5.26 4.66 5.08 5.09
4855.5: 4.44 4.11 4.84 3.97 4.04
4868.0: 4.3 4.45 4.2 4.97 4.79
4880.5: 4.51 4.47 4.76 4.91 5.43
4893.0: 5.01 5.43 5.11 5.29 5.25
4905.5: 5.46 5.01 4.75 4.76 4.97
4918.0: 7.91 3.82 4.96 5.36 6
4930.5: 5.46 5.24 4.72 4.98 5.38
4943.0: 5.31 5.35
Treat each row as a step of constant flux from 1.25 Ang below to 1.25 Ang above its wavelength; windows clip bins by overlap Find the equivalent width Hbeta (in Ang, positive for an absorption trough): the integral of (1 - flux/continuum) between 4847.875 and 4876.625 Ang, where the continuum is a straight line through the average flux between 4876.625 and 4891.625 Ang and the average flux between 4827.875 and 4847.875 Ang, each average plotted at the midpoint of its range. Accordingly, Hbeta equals 2.7 Ang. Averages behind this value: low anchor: 5.13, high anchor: 4.81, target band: 4.5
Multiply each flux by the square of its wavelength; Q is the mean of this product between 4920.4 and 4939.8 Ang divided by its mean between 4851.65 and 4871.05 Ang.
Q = 1.20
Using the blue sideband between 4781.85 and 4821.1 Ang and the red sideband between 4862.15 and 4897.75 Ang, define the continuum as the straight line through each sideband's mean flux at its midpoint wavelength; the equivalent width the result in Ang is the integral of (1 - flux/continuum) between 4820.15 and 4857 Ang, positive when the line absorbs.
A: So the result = -2.3 Ang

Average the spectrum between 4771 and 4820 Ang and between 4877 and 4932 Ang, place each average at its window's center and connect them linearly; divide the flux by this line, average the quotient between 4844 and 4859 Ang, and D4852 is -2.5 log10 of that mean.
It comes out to 0.071 mag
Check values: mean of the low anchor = 5.08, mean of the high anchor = 5.16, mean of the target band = 4.79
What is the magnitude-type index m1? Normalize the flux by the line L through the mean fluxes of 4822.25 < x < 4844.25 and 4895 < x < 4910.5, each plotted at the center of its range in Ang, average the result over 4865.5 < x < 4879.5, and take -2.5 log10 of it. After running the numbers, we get 0.168 mag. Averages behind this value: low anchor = 5.31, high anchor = 5.21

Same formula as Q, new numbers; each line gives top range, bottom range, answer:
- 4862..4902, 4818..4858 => 0.93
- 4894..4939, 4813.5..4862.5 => 1.06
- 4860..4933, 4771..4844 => 1.00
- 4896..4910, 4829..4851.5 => 1.05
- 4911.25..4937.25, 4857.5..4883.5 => 1.22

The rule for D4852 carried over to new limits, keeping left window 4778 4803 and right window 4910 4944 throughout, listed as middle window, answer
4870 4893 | 0.09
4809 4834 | -0.08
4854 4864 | 0.17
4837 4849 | 0.01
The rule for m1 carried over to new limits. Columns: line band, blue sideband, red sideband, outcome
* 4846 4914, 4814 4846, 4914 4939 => 0.12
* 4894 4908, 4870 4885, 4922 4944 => -0.09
